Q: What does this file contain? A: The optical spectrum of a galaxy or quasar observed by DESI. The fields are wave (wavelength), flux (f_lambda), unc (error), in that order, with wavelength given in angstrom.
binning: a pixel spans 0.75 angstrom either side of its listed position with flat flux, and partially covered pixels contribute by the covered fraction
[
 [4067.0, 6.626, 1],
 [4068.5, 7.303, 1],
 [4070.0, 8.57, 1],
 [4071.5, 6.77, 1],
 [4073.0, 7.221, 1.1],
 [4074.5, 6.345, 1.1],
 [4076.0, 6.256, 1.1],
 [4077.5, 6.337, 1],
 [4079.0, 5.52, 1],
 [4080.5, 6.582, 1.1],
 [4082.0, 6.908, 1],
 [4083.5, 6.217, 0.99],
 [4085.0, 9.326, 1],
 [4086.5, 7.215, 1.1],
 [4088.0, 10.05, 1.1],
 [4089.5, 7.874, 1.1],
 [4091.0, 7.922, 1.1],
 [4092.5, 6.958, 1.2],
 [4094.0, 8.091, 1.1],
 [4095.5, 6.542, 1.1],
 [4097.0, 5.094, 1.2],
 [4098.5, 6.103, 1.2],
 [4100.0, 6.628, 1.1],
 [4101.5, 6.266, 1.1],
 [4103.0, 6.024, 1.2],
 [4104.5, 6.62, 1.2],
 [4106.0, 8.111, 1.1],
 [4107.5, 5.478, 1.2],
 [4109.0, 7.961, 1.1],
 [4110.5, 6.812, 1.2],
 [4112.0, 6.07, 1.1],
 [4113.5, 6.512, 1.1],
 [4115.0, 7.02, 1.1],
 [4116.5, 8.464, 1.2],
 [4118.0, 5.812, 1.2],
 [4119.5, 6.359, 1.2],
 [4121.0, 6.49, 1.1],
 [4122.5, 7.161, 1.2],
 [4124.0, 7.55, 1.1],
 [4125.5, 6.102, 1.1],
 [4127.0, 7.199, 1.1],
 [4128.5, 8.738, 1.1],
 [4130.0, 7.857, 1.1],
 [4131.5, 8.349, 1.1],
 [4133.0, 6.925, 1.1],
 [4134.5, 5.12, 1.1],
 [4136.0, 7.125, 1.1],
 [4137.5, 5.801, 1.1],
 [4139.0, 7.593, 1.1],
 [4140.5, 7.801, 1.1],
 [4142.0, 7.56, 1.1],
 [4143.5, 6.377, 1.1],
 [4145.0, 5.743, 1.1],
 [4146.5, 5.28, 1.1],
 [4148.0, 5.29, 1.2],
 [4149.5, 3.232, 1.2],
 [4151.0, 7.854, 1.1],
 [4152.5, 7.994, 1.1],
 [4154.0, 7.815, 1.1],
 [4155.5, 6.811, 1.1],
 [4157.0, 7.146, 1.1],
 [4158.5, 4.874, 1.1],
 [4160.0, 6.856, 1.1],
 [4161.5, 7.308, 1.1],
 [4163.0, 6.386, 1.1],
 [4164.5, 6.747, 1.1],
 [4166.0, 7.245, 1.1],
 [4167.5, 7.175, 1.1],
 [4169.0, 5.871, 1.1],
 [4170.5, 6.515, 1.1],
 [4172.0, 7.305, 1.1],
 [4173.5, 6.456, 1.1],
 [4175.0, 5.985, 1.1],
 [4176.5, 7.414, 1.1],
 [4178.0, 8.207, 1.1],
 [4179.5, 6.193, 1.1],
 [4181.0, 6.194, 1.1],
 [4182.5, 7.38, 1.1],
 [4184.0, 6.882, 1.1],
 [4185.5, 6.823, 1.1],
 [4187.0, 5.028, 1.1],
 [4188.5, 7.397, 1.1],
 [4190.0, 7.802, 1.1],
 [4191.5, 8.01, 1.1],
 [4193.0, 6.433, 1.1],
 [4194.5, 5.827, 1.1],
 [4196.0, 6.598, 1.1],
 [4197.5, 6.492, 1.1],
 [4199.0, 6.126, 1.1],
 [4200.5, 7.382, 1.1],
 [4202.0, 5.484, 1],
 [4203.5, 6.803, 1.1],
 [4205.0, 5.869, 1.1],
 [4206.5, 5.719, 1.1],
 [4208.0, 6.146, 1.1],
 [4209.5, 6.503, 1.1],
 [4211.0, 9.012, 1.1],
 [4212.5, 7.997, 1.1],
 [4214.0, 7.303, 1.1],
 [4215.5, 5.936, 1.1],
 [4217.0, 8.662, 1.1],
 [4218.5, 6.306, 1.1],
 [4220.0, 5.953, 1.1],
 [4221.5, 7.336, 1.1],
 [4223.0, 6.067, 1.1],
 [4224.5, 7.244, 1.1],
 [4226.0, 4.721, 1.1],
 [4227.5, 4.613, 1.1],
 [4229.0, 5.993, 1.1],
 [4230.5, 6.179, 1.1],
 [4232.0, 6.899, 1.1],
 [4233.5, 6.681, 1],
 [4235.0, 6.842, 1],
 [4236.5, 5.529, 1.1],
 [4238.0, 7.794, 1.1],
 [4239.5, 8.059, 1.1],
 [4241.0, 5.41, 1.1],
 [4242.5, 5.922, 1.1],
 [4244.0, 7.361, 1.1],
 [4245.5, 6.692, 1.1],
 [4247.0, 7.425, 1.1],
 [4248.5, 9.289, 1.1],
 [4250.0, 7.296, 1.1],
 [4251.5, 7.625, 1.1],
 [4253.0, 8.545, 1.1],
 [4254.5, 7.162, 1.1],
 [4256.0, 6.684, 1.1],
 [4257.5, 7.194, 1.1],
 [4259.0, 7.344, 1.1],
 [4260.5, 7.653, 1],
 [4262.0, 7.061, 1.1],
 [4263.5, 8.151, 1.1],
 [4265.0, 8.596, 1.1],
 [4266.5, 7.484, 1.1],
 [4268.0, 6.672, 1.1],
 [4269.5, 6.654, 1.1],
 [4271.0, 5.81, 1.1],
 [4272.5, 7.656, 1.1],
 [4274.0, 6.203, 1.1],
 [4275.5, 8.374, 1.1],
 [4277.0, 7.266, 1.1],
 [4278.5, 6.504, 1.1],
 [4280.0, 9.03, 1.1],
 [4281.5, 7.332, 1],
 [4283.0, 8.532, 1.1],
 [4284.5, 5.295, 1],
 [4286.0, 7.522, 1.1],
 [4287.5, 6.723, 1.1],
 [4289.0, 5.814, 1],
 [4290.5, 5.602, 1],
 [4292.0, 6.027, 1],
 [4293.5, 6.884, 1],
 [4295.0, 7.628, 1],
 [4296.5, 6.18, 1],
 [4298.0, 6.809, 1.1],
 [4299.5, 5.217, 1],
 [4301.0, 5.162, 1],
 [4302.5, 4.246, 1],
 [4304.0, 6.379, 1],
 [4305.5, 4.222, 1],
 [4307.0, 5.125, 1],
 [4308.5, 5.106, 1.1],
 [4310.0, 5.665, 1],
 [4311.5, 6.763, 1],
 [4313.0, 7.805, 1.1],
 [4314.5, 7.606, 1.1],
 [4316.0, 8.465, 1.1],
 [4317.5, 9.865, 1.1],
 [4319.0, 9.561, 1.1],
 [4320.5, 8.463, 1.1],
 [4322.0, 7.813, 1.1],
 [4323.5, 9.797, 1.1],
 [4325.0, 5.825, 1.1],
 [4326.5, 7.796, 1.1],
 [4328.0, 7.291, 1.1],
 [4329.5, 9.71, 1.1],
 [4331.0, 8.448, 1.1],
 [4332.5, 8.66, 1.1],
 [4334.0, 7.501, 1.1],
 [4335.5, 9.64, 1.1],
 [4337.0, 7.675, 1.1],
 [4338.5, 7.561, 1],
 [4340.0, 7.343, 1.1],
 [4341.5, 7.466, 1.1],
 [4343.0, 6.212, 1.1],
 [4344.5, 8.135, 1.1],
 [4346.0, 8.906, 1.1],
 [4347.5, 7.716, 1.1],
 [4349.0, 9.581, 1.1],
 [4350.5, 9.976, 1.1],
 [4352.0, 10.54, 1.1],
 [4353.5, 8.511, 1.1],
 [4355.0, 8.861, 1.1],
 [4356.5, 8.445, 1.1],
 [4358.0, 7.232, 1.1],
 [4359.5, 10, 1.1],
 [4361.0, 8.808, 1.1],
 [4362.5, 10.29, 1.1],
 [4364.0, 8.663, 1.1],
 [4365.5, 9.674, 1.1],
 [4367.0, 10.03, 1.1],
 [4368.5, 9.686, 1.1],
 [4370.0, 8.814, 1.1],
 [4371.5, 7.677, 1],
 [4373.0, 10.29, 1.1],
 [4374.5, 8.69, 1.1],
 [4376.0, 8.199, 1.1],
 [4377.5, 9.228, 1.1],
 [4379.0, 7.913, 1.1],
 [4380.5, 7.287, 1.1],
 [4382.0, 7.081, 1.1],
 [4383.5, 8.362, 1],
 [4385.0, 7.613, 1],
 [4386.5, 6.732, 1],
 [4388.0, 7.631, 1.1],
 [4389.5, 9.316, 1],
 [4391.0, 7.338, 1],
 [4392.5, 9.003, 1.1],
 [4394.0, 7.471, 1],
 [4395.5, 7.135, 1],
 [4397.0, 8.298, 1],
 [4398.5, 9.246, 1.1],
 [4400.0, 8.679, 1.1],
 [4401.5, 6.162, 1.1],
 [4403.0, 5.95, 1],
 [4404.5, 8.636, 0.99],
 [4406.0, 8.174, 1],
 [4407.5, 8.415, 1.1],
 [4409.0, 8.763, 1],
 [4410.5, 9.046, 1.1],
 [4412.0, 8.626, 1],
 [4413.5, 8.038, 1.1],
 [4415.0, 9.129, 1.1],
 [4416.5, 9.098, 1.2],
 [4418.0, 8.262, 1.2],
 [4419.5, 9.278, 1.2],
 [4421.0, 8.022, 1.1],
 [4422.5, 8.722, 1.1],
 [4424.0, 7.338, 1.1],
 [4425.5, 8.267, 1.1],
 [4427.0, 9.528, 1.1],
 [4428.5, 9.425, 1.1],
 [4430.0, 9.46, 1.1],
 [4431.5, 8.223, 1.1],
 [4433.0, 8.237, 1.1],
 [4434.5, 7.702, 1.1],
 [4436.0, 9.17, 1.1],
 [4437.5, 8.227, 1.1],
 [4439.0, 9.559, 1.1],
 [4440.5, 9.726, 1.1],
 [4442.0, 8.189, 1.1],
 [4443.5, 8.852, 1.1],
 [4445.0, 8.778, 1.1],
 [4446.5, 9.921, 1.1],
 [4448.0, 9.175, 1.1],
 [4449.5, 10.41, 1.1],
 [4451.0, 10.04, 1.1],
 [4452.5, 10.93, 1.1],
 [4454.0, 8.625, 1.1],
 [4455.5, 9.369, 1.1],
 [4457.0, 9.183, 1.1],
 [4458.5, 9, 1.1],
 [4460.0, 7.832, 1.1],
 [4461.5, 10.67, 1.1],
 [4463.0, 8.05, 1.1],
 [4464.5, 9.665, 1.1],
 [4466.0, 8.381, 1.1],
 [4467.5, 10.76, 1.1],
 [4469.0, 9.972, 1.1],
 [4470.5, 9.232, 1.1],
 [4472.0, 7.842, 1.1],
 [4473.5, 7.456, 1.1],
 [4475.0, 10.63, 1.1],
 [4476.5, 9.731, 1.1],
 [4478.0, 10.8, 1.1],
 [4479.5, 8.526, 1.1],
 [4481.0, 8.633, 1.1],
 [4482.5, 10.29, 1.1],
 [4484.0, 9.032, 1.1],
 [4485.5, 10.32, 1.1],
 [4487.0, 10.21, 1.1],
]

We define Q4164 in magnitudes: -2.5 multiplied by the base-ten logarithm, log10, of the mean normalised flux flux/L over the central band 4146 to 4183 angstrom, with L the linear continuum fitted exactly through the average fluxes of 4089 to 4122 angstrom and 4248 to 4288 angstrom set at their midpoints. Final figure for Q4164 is 0.06 mag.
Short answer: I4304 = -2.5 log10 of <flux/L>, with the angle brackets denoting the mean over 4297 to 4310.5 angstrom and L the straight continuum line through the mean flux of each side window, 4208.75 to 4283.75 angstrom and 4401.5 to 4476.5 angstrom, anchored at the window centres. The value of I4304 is 0.39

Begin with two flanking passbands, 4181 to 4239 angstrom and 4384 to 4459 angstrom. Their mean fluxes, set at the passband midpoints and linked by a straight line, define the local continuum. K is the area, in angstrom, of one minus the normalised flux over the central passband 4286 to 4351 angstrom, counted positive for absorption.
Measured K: 3.0 angstrom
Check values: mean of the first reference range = 6.63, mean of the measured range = 7.3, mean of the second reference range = 8.6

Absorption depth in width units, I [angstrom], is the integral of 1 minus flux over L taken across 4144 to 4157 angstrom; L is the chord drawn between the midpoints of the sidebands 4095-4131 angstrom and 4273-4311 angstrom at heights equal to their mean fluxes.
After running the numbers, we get 0.8 angstrom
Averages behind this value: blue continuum 6.8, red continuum 6.37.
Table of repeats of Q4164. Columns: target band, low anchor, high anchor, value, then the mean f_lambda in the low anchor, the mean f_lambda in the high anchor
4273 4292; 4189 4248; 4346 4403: 0.06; 6.66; 8.52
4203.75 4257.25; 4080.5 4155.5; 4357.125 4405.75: 0.11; 6.92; 8.35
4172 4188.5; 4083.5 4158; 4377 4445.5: 0.08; 6.93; 8.33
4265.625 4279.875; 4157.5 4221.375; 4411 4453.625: 0.06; 6.74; 8.94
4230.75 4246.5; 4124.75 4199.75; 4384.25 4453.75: 0.09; 6.74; 8.56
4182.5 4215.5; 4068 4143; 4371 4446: 0.11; 7.01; 8.37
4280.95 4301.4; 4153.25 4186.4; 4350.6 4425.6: 0.19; 6.79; 8.47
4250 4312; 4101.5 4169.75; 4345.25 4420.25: 0.16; 6.76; 8.53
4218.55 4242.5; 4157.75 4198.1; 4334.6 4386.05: 0.15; 6.72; 8.58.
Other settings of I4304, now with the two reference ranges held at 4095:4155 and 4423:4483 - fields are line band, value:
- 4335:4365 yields -0.03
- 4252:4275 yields 0.07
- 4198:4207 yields 0.17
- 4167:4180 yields 0.04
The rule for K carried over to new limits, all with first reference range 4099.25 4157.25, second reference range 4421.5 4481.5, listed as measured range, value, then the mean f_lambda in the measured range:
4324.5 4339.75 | 0.42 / 8.02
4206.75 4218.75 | 0.31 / 7.21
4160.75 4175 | 0.68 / 6.74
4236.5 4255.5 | 0.84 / 7.3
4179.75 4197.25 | 1.18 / 6.74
